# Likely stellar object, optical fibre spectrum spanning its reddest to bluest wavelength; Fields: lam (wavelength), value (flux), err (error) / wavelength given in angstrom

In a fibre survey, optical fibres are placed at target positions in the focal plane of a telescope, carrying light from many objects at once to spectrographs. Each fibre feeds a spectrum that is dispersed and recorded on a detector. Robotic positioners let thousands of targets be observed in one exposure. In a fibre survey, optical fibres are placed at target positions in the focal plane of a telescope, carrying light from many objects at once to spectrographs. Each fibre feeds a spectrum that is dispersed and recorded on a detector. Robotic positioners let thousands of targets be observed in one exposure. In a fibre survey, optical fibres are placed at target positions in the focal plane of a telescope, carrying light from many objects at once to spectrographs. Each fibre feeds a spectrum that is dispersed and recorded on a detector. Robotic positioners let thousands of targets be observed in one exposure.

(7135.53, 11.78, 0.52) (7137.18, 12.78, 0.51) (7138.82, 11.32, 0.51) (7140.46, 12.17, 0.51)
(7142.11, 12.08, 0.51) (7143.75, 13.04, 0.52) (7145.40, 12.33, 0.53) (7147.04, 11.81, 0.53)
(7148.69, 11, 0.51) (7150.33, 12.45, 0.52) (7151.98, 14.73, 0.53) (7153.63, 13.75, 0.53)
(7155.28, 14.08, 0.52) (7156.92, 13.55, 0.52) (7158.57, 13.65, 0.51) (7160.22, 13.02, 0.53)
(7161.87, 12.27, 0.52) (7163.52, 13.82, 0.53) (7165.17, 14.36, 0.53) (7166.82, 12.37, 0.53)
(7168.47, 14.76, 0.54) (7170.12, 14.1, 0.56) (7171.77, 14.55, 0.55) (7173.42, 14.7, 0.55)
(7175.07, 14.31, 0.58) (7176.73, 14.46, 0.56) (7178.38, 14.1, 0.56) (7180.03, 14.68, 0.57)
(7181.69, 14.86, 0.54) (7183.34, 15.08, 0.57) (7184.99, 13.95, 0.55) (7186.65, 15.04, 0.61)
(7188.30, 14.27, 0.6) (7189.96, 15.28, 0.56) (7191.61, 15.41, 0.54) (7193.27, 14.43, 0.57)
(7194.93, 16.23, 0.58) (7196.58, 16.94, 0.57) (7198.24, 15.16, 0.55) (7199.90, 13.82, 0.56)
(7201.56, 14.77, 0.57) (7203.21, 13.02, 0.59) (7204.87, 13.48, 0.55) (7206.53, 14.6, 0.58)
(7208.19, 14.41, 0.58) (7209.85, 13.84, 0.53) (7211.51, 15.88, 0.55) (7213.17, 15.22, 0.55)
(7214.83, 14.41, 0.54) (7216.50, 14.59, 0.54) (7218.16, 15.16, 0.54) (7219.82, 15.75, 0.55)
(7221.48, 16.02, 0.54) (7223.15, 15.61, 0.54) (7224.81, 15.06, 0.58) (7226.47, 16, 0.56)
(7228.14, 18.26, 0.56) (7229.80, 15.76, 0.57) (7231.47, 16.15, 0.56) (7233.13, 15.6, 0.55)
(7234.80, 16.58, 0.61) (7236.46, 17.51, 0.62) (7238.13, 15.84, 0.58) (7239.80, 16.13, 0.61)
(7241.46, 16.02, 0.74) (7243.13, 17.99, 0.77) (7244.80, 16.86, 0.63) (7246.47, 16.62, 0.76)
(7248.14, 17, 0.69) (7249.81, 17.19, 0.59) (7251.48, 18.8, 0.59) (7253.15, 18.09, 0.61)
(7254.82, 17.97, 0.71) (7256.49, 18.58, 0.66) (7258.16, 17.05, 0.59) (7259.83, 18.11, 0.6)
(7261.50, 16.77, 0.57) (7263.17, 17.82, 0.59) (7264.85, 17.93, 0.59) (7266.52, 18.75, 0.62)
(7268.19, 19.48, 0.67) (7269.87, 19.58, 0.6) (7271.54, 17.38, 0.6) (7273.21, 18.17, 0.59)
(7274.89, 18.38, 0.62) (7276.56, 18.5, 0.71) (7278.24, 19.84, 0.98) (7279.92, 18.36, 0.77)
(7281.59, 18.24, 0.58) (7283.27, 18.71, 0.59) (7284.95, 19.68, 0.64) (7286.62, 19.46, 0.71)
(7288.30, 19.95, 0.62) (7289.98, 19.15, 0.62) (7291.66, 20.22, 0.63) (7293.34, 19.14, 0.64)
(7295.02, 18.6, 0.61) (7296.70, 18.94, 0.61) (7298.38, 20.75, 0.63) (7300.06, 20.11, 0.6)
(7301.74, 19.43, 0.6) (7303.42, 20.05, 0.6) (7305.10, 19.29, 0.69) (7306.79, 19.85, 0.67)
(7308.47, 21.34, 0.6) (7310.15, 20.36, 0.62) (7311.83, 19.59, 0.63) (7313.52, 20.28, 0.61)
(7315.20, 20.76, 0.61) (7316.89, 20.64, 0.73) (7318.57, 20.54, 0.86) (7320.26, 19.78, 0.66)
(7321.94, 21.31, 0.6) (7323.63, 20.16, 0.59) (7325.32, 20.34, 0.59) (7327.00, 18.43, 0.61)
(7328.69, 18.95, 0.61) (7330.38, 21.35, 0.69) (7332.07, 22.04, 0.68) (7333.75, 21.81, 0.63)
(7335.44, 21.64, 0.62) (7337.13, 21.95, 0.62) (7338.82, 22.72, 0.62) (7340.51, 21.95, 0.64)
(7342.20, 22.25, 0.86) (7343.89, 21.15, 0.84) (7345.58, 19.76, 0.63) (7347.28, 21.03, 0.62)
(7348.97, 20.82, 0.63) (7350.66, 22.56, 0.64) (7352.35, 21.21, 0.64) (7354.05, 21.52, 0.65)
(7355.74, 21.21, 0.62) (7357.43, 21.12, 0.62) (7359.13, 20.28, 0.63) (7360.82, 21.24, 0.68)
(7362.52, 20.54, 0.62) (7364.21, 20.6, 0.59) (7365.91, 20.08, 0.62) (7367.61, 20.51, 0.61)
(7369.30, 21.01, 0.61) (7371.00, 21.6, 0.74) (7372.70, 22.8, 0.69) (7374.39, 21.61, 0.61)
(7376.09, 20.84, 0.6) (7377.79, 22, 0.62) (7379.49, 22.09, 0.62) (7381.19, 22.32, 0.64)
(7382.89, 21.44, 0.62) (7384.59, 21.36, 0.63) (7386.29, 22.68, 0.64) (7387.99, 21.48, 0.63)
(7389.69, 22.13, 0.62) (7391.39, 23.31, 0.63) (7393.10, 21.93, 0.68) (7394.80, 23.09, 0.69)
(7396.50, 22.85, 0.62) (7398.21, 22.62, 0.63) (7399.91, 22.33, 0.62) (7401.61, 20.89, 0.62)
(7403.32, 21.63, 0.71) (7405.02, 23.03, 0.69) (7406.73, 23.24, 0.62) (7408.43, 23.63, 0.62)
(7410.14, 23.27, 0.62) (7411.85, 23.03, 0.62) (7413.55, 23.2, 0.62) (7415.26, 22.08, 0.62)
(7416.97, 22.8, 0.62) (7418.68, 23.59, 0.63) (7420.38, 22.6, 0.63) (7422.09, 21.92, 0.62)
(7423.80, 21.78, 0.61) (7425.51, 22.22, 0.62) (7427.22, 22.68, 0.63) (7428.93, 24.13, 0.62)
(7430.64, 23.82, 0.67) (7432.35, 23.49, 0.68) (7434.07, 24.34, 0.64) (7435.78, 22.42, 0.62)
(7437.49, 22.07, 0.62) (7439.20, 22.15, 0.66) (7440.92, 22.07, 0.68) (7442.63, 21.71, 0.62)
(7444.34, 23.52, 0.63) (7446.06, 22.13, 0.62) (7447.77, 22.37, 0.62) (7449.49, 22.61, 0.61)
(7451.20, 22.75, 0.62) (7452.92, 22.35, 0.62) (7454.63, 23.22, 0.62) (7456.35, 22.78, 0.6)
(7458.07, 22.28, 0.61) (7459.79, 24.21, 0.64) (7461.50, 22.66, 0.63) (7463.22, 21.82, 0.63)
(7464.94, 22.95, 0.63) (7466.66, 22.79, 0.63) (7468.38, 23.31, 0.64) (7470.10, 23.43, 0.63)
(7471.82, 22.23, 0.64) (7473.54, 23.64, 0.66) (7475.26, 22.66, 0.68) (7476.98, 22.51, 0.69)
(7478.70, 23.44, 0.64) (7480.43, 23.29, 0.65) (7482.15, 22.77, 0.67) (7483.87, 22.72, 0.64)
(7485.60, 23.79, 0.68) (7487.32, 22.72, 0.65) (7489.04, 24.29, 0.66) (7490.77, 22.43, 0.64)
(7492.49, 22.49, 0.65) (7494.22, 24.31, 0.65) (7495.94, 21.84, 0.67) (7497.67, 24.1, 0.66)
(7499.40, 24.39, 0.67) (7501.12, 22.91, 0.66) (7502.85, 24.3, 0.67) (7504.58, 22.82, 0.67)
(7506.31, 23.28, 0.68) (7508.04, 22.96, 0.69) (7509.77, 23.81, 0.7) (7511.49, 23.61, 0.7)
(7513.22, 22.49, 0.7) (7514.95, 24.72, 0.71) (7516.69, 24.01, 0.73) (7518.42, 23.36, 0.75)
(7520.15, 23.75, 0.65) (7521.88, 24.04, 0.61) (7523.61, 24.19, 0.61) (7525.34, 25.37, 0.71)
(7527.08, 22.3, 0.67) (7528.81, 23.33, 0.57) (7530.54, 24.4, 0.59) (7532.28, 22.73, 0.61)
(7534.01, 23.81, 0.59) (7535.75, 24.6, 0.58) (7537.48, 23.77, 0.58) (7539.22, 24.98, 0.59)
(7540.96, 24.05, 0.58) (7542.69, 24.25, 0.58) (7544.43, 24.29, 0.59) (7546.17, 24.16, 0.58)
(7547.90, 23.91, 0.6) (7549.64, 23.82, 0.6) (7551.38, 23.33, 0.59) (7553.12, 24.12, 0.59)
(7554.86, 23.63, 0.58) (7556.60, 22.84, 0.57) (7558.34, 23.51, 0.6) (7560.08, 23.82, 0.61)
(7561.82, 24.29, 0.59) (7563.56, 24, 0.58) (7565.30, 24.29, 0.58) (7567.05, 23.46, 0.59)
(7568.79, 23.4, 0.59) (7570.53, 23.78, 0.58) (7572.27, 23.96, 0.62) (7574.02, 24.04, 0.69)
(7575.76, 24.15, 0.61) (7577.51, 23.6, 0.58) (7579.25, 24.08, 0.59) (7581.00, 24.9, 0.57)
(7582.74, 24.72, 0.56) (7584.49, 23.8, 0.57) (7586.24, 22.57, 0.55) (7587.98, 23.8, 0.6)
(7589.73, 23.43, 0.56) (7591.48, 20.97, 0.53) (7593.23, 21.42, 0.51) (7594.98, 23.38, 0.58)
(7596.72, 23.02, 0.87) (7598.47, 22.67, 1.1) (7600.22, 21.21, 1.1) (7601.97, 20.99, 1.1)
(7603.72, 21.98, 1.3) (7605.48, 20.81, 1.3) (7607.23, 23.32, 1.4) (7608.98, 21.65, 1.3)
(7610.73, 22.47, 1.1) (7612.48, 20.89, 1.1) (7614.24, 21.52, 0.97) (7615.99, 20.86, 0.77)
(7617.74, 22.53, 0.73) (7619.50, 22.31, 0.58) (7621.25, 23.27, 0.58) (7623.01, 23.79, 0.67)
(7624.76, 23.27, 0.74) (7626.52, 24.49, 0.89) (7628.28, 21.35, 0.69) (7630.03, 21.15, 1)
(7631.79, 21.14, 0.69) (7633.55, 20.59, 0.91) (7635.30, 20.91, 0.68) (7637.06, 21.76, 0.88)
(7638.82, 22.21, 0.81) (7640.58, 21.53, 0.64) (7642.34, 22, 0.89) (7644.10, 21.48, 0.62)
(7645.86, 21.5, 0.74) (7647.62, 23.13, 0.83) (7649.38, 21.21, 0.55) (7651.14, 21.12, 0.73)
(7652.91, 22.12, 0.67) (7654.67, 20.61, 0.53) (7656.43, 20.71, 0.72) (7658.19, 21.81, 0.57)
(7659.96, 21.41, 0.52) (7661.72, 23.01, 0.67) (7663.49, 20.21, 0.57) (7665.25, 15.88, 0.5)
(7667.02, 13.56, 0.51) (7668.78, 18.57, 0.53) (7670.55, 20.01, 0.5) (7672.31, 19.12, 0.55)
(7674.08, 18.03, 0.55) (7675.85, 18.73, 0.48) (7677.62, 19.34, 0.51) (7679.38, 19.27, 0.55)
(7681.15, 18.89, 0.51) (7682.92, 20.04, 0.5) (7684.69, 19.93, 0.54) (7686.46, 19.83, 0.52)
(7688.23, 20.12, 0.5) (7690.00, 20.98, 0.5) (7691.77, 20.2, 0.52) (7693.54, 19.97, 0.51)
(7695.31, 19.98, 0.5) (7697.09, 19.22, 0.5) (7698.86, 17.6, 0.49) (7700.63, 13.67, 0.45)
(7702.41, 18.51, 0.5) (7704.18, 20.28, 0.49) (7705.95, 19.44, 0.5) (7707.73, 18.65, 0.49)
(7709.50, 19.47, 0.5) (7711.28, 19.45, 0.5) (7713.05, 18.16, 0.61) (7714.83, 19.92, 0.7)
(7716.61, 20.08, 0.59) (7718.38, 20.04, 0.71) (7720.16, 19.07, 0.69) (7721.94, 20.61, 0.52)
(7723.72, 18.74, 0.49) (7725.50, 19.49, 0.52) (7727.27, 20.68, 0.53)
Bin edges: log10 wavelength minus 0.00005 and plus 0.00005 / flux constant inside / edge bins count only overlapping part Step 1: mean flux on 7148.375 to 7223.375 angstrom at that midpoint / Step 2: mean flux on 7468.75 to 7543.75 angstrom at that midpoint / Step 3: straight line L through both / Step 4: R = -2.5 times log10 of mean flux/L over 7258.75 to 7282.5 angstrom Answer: -0.10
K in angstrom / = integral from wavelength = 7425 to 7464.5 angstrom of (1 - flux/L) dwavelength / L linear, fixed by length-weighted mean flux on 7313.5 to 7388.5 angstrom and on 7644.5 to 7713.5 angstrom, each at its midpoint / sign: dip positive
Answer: -3.9 angstrom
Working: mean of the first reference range 21.2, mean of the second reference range 19.6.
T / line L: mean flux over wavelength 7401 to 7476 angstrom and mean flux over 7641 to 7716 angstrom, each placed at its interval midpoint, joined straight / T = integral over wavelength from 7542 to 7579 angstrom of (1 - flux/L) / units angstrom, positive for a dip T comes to -4.6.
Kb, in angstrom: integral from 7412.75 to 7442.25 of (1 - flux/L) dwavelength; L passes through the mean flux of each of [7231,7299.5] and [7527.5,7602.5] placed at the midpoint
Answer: -2.4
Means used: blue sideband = 18.1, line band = 22.8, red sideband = 23.6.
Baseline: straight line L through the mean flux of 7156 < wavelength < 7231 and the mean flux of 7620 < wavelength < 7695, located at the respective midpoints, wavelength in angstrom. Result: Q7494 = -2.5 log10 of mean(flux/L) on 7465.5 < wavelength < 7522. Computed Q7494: -0.25 mag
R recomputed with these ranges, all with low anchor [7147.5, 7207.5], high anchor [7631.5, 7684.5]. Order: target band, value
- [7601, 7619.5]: -0.106 mag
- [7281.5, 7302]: -0.237 mag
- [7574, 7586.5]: -0.237 mag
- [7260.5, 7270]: -0.193 mag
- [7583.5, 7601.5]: -0.162 mag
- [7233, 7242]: -0.097 mag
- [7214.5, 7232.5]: -0.069 mag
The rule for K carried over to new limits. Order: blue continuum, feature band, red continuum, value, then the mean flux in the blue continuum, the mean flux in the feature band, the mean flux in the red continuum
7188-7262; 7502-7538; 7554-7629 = -3.47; 16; 23.7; 23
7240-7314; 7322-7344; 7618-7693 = -2.46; 18.7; 21.1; 20.7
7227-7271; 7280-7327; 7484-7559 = -2.97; 17.4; 19.8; 23.7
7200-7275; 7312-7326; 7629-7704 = -2.66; 16.5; 20.4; 20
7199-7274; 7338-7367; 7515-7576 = -2.93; 16.4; 21.2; 23.9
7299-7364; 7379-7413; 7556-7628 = -1.76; 20.8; 22.4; 23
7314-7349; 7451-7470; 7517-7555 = -0.03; 20.9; 22.9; 23.9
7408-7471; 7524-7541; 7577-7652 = -1.06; 22.8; 23.9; 22.3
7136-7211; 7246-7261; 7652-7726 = -3.03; 13.9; 17.7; 19.4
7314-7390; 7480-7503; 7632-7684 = -2.76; 21.2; 23.3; 20.3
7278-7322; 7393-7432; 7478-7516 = -1.67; 19.8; 22.7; 23.3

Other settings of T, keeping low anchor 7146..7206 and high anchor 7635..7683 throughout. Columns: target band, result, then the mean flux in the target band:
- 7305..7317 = -3.4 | 20.3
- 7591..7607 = -2.0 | 21.9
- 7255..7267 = -2.1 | 17.8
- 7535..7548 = -3.8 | 24.3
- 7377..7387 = -3.1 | 22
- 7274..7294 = -4.7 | 19.1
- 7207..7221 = -0.3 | 14.9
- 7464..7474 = -2.9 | 23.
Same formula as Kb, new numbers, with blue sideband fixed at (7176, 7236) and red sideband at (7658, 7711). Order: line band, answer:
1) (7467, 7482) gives -4.9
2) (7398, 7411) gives -4.5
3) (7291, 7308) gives -4.0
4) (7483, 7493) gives -3.2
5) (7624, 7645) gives -3.5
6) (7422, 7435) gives -4.7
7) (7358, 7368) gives -2.5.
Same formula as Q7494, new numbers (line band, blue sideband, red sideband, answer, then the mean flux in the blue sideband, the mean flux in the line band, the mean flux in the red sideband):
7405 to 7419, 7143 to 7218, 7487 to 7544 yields -0.12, 14.2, 23.1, 23.7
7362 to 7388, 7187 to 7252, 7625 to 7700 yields -0.23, 15.7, 21.4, 20.3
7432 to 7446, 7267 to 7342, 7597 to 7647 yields -0.09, 20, 22.6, 21.9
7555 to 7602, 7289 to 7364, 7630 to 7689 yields -0.15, 20.6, 23.4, 20.3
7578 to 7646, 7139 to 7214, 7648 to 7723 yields -0.19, 14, 22.3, 19.5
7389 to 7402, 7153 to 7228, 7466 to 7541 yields -0.10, 14.6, 22.5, 23.5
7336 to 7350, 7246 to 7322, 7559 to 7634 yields -0.09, 19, 21.5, 22.8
